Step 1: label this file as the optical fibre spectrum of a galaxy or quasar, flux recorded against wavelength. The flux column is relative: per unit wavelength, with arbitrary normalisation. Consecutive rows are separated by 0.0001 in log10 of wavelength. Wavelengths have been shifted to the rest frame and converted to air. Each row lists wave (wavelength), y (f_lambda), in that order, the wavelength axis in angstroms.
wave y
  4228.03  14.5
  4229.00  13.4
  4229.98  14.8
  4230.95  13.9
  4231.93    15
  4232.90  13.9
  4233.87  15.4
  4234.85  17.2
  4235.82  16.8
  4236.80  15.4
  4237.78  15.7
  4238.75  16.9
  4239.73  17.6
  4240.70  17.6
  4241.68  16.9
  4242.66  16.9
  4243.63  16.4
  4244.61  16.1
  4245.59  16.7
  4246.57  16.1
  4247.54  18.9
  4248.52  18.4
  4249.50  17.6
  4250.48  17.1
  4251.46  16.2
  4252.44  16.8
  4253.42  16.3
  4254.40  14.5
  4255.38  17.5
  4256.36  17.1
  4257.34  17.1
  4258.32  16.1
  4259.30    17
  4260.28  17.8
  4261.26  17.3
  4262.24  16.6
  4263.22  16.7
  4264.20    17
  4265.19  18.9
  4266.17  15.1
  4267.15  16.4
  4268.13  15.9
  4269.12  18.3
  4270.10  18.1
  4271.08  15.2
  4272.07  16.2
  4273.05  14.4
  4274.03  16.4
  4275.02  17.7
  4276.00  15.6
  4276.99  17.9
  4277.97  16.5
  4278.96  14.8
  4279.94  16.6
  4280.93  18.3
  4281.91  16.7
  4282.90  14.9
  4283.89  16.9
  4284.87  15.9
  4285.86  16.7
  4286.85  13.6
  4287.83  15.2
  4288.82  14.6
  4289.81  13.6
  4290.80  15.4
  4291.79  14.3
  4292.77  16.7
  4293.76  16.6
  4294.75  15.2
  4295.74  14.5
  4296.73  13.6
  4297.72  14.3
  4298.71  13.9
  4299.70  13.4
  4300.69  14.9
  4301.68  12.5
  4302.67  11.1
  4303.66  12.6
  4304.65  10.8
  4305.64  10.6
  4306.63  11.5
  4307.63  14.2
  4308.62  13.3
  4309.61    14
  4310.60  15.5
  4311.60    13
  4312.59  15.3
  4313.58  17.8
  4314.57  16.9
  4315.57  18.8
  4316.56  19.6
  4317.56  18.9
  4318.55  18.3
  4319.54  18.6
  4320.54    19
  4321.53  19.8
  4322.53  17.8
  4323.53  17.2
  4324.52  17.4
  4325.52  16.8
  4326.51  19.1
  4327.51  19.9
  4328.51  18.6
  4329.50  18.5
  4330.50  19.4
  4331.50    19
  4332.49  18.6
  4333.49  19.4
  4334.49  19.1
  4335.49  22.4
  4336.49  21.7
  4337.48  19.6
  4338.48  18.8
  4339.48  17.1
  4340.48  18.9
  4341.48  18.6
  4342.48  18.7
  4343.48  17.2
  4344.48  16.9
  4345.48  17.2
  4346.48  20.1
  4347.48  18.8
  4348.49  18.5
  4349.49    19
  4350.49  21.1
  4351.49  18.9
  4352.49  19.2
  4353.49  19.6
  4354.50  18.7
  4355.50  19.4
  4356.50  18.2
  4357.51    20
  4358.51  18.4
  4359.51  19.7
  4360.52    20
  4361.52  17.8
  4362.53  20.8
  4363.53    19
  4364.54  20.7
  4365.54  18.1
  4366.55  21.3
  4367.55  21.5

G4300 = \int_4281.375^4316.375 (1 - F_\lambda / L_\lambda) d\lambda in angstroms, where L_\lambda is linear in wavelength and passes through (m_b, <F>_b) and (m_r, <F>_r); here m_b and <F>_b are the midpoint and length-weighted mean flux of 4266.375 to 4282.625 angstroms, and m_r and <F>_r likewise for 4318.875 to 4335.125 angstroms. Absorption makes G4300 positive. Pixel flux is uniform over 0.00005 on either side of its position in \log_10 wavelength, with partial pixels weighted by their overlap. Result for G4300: 5.82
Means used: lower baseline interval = 16.5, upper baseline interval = 18.7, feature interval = 14.6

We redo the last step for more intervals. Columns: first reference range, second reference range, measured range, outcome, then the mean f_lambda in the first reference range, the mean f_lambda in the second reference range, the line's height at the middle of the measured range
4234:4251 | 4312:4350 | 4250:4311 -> 7.4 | 16.9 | 18.6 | 17.6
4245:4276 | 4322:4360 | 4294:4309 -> 3.9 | 16.8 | 18.9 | 17.9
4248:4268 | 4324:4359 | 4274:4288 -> 0.9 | 16.9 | 18.9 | 17.4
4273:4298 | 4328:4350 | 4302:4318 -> 2.4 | 15.7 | 18.9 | 17.2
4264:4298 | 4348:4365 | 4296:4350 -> 2.8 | 15.9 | 19.4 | 17.8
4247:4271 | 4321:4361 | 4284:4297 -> 1.9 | 17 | 18.9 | 17.7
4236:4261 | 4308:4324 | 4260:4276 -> 0.2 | 16.8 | 17.1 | 16.9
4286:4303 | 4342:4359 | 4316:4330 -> -1.6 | 14.4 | 18.8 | 16.6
